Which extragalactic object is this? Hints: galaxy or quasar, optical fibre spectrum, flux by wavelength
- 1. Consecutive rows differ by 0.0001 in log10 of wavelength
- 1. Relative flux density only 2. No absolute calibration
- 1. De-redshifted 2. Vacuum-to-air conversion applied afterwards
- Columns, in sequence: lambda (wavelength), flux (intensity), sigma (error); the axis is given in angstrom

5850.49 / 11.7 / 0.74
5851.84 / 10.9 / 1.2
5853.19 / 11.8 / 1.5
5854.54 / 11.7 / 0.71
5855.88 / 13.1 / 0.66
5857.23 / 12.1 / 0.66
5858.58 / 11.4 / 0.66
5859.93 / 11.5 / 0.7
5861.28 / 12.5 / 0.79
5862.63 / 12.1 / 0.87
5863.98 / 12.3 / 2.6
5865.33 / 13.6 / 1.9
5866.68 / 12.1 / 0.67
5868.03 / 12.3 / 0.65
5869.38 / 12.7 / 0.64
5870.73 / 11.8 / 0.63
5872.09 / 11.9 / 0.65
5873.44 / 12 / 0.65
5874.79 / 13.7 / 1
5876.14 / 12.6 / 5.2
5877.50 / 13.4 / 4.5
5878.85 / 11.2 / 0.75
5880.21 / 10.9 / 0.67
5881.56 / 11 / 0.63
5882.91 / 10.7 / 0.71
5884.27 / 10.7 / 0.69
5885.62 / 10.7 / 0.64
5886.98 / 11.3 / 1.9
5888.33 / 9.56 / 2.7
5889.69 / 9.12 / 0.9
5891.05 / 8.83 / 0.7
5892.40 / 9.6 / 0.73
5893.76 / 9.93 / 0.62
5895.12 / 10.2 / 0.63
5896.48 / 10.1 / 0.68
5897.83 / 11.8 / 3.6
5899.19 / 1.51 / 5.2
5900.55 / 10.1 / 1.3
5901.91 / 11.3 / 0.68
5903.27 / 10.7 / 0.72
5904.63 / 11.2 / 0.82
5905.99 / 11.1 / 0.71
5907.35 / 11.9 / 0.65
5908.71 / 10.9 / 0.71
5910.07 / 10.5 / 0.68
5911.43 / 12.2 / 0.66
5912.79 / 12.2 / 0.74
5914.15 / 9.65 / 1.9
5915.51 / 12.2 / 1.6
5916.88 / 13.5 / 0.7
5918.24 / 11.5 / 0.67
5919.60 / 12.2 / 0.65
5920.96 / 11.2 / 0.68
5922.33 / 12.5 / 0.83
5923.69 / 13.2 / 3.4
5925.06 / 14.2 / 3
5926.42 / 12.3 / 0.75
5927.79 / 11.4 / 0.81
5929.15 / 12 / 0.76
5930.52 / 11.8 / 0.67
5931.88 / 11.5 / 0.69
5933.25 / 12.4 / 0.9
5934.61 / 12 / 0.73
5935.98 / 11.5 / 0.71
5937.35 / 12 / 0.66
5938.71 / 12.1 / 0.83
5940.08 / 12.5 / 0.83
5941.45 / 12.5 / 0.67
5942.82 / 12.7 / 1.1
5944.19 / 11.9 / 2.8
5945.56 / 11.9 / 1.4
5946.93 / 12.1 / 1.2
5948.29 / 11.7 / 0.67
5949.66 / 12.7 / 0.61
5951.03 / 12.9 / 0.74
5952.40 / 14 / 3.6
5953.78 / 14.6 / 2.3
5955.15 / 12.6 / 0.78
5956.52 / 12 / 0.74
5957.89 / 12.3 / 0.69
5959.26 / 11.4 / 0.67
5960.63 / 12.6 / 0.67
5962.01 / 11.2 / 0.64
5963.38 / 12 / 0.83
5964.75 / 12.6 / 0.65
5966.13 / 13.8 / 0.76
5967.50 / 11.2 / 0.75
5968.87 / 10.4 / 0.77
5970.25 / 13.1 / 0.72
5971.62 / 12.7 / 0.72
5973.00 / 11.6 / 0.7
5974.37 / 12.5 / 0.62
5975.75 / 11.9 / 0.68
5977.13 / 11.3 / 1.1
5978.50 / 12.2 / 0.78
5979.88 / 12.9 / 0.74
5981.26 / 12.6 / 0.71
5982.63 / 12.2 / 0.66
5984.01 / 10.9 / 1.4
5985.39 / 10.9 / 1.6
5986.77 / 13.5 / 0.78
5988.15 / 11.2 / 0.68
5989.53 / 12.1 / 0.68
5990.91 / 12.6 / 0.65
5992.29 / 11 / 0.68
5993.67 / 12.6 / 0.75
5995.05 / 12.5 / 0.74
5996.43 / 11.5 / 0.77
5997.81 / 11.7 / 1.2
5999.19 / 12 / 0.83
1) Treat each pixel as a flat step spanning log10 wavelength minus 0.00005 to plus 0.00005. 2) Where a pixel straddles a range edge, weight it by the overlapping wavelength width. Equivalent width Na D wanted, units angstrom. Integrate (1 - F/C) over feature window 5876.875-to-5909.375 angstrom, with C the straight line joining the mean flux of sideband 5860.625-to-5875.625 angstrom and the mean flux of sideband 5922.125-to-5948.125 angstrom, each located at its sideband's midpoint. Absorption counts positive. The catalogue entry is 5.4 angstrom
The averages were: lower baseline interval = 12.5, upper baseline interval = 12.2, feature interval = 10.3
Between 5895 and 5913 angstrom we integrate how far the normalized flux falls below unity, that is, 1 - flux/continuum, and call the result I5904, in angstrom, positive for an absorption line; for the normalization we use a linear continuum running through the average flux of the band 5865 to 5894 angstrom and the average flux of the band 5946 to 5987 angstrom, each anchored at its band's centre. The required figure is 1.9 angstrom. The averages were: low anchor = 11.3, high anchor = 12.3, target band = 10.4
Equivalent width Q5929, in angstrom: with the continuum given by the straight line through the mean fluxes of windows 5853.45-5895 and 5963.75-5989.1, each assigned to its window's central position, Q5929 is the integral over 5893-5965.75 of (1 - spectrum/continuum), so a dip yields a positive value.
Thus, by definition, 0.66 angstrom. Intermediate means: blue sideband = 11.5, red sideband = 12.1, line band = 11.7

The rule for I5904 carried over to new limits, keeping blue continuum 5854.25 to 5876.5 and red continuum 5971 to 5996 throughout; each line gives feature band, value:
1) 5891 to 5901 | 2.7 angstrom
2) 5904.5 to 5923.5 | 0.8 angstrom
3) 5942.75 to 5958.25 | -0.6 angstrom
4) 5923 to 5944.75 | -0.1 angstrom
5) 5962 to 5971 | 0.0 angstrom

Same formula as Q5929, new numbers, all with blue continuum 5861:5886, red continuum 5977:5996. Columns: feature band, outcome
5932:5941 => 0.0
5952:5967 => -0.7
